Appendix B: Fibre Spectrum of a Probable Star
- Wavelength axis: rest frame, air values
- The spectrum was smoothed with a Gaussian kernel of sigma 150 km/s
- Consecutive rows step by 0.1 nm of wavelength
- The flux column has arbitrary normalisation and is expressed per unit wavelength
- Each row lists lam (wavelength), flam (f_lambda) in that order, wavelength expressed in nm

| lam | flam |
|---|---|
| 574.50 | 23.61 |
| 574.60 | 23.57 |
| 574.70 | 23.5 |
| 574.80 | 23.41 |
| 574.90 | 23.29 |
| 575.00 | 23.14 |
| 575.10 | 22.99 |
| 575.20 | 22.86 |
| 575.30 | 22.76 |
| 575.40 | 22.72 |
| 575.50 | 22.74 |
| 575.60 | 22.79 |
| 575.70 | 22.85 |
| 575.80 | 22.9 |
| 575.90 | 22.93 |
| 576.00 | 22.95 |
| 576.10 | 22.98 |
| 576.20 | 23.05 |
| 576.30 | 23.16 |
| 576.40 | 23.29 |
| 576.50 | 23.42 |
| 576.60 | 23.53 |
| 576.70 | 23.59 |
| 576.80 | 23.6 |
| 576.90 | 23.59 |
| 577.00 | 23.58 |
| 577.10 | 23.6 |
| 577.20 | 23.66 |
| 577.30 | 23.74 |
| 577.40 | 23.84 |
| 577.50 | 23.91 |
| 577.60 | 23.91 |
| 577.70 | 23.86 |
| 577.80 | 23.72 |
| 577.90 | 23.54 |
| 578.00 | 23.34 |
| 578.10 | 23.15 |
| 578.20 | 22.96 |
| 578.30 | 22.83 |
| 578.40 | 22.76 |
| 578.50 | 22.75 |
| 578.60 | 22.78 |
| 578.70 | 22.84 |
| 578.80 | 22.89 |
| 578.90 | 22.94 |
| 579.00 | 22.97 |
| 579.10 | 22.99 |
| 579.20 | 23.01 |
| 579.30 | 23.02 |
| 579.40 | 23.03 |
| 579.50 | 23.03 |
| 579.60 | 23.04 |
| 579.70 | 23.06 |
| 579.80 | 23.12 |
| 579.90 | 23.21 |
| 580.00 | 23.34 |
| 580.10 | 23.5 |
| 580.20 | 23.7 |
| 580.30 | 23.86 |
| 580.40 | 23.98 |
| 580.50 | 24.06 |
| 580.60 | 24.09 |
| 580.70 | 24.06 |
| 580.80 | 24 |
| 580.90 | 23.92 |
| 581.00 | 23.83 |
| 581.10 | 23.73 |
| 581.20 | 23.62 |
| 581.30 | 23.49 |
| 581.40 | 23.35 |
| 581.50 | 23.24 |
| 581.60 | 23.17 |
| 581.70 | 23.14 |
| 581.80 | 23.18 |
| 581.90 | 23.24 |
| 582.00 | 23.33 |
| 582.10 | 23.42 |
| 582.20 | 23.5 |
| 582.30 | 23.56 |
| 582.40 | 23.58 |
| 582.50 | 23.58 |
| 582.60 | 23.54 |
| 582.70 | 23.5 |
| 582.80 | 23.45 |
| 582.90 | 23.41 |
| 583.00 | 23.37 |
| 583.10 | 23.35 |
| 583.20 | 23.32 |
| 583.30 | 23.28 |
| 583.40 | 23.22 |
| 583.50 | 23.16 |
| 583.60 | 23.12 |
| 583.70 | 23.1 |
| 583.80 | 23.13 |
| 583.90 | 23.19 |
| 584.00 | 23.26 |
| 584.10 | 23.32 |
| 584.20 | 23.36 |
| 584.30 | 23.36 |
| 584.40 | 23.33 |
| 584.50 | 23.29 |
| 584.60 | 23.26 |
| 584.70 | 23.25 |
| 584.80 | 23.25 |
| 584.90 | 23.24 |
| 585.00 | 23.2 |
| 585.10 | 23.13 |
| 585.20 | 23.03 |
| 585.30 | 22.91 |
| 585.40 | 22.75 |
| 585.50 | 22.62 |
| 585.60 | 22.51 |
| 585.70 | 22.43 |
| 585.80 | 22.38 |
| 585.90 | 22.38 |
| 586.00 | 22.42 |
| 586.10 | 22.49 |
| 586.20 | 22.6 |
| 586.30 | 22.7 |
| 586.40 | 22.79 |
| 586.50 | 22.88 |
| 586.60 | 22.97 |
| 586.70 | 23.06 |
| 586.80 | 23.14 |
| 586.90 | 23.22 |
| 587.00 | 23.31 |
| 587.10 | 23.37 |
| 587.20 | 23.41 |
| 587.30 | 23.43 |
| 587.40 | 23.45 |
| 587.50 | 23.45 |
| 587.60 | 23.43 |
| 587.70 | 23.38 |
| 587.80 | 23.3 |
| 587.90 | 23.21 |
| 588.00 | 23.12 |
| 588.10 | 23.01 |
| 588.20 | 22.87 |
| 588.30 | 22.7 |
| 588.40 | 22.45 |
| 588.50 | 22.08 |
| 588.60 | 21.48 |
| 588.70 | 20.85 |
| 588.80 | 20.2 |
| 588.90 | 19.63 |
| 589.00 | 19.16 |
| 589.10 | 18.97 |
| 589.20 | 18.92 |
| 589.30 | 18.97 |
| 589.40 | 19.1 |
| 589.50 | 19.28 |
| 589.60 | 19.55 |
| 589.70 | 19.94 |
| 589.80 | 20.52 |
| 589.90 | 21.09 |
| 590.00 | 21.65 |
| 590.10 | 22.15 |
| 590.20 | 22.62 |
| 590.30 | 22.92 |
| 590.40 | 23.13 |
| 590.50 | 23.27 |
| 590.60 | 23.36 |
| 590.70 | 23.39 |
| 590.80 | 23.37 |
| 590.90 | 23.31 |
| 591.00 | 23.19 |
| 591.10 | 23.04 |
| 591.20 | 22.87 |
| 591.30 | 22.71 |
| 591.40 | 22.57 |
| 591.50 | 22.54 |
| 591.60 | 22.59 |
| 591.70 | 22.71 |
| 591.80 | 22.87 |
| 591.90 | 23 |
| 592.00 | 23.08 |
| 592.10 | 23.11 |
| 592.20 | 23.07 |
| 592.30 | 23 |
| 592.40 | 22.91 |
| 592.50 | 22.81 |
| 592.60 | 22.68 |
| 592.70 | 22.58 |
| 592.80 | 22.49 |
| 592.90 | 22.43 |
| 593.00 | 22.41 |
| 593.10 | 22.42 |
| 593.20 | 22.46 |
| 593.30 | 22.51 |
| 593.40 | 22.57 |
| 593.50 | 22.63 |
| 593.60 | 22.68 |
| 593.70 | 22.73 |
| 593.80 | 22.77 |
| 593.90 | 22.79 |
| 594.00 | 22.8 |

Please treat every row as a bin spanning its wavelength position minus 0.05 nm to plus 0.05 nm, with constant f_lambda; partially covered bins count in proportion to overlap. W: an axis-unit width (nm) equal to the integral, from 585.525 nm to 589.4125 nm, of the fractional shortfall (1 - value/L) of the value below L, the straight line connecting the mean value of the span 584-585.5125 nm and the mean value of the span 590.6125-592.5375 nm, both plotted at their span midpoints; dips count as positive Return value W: 0.15 nm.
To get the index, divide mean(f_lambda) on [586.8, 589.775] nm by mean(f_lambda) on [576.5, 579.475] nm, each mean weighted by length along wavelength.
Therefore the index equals 0.93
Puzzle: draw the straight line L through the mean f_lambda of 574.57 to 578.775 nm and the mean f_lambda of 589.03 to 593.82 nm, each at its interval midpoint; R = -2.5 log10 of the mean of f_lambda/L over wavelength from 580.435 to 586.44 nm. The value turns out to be -0.02 mag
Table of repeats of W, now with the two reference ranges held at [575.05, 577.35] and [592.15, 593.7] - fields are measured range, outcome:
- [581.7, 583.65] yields -0.033 nm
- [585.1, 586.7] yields 0.013 nm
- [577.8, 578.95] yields 0.005 nm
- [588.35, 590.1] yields 0.191 nm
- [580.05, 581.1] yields -0.039 nm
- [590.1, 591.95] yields -0.020 nm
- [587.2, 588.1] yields -0.020 nm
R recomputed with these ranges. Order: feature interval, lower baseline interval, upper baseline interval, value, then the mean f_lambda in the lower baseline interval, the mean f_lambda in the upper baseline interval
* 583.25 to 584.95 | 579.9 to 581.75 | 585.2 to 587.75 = 0.00 mag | 23.7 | 22.9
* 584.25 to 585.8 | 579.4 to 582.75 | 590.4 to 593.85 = 0.01 mag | 23.5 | 22.8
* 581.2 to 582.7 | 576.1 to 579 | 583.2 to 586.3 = -0.01 mag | 23.3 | 23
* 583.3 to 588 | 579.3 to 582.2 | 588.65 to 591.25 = -0.04 mag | 23.5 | 21.3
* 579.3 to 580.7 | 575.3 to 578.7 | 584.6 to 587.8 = -0.01 mag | 23.3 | 23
